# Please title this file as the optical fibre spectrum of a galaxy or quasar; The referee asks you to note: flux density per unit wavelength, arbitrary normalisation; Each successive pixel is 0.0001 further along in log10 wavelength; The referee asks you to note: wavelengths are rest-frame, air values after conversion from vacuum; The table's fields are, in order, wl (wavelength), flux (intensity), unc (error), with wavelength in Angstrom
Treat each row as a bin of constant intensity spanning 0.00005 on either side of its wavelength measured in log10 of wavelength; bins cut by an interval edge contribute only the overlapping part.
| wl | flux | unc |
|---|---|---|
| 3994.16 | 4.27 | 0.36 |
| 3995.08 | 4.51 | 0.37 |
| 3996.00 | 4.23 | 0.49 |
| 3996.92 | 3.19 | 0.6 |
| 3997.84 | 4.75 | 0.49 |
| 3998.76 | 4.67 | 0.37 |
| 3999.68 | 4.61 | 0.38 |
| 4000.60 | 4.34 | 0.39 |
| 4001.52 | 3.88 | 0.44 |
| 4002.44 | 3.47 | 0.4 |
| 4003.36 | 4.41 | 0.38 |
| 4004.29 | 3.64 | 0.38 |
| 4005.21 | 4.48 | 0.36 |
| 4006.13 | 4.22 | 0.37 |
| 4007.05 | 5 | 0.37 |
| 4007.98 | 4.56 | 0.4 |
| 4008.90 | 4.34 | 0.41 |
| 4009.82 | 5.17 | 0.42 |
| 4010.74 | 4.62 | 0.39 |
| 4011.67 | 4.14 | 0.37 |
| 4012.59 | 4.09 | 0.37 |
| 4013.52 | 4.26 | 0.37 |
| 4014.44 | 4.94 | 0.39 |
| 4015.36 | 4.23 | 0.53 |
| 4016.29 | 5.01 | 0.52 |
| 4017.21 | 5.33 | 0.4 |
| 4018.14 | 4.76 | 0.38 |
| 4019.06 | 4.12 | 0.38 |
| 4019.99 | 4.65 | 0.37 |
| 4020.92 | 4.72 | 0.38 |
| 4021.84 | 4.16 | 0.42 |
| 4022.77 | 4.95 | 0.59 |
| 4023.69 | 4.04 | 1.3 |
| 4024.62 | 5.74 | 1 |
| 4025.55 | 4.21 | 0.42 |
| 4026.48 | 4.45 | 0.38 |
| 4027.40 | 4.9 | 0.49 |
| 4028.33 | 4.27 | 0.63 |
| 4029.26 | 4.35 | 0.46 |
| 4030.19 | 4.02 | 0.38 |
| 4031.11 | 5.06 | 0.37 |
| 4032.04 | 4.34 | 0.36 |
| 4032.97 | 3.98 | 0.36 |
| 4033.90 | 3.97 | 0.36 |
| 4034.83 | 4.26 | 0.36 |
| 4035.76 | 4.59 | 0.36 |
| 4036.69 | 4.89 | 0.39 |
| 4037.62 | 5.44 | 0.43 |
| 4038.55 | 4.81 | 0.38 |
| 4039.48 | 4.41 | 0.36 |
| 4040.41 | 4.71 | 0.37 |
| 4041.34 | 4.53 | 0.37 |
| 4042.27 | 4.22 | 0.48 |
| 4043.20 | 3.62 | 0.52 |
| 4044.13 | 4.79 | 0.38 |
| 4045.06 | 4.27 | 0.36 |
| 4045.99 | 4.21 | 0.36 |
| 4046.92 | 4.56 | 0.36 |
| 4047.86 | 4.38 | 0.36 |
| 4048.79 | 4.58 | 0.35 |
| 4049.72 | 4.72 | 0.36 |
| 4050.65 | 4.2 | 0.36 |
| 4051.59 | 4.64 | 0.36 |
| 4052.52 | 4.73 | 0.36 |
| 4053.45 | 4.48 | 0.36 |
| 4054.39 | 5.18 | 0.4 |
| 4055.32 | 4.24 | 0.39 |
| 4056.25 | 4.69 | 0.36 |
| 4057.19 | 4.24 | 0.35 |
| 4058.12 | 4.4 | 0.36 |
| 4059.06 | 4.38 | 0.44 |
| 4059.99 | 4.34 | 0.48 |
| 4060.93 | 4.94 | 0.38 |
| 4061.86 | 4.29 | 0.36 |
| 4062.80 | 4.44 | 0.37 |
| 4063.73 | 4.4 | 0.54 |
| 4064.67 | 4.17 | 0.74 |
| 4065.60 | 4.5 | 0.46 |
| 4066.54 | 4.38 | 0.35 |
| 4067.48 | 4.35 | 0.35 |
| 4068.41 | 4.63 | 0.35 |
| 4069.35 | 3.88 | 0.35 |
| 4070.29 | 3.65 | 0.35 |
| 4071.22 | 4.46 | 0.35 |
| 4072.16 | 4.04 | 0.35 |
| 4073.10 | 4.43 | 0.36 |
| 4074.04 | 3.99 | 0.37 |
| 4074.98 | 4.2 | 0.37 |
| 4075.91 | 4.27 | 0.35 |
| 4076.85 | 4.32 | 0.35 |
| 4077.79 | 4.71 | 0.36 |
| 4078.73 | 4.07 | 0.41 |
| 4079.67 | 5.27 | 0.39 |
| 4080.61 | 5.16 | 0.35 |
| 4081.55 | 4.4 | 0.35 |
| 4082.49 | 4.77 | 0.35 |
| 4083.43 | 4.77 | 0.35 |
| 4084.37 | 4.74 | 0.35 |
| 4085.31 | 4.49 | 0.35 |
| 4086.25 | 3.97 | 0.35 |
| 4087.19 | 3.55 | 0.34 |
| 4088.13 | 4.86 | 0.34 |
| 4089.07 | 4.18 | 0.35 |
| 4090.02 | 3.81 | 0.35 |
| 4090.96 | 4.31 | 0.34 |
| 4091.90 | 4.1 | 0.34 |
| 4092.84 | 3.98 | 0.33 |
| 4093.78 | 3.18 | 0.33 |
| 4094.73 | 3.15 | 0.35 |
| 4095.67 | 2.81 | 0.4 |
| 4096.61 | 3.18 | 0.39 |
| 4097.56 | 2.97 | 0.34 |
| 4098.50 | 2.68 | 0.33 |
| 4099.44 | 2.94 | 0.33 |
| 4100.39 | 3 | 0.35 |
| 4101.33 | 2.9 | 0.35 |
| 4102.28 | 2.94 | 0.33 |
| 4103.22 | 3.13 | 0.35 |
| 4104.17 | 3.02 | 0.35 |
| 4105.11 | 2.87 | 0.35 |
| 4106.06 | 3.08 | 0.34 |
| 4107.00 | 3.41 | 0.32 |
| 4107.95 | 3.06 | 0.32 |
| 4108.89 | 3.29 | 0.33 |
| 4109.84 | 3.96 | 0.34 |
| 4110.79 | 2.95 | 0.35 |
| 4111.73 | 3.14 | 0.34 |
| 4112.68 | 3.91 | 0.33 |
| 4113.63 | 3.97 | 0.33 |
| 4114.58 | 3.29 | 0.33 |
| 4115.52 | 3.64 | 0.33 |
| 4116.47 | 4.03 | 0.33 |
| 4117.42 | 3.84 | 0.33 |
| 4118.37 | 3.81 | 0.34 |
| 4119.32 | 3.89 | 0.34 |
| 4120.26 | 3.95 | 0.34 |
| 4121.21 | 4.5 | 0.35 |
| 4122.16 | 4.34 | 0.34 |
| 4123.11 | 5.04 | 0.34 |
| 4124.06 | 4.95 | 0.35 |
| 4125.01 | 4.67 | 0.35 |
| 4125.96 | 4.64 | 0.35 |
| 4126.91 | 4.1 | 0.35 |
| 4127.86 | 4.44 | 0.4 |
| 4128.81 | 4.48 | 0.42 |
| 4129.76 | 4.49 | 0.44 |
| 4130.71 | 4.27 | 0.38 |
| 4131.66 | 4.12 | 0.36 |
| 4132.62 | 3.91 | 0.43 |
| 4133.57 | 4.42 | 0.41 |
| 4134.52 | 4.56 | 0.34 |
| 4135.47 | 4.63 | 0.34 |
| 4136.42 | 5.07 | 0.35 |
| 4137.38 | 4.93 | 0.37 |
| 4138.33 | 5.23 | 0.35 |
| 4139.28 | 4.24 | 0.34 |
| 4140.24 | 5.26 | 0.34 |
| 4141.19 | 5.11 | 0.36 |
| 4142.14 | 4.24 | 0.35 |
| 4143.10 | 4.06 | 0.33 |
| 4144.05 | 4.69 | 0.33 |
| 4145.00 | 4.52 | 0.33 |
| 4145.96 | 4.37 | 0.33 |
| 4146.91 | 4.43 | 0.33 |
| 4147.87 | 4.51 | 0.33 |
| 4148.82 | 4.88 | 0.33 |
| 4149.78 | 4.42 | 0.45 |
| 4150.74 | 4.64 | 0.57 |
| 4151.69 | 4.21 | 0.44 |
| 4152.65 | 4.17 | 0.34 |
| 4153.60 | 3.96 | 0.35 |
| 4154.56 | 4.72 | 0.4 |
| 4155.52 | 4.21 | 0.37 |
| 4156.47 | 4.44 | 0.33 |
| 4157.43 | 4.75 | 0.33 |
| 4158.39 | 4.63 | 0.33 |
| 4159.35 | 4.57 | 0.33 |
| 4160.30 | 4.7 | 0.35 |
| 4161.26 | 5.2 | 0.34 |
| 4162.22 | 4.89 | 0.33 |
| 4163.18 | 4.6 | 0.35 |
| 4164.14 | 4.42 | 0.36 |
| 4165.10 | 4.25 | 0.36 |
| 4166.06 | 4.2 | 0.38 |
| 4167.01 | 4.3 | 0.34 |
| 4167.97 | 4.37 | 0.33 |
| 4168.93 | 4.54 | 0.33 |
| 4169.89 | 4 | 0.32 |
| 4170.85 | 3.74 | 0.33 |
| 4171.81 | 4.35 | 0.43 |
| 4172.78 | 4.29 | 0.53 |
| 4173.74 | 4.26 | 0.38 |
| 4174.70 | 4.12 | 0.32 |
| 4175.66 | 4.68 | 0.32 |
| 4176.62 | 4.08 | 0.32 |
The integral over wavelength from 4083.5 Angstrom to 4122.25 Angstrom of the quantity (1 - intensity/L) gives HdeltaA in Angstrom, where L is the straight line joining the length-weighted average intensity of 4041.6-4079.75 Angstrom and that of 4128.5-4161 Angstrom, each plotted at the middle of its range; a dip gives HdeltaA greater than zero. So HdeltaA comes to 7.6 Angstrom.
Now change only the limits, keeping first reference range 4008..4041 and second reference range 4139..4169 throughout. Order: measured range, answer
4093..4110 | 5.4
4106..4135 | 3.3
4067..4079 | 0.8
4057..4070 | 0.5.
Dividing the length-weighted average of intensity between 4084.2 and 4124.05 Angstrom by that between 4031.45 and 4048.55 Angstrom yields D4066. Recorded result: 0.81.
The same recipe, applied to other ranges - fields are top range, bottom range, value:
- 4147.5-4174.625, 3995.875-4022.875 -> 1.00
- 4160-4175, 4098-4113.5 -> 1.39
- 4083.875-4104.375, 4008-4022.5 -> 0.78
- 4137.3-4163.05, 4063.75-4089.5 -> 1.05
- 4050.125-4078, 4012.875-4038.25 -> 0.96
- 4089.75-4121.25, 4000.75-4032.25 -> 0.76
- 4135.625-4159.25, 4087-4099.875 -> 1.29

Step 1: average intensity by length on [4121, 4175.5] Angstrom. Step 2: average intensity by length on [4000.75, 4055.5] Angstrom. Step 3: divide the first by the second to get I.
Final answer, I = 1.0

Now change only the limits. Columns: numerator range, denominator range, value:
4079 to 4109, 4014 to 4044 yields 0.81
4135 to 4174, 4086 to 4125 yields 1.25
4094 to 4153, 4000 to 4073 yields 0.90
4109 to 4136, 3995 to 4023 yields 0.93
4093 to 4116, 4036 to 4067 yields 0.71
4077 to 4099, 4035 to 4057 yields 0.89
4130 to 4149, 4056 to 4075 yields 1.06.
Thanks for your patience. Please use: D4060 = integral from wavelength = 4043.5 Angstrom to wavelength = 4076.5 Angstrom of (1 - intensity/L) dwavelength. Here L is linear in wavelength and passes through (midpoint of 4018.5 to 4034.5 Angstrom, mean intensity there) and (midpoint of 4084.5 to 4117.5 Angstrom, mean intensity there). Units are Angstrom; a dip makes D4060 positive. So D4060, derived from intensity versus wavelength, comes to -3.1 Angstrom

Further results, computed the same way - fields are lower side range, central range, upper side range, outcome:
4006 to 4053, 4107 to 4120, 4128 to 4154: 2.6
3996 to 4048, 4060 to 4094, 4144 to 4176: 0.9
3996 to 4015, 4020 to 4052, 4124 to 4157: -0.9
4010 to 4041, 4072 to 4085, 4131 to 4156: 0.1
